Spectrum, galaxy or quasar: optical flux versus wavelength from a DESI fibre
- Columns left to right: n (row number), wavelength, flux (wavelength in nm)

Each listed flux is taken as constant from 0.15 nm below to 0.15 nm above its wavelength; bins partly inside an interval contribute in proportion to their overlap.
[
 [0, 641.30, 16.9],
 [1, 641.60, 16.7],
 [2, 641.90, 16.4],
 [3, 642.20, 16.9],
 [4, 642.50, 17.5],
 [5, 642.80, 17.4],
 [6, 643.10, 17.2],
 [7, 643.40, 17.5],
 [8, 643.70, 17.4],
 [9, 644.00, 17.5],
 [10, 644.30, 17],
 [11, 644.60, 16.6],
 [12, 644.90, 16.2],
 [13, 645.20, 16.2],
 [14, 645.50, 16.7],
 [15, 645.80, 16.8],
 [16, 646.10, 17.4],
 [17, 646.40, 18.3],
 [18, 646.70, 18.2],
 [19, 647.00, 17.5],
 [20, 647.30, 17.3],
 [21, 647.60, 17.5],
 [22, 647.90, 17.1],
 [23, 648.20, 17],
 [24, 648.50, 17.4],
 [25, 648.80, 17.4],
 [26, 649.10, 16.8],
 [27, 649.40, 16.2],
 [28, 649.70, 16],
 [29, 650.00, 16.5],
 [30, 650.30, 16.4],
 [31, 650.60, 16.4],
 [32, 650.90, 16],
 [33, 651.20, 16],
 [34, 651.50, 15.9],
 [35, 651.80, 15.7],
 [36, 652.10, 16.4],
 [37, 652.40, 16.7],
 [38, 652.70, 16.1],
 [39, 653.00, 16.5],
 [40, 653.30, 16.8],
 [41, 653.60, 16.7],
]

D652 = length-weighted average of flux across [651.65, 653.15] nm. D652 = 16.3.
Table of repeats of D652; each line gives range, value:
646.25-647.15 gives 18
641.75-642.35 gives 16.6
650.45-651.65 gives 16.1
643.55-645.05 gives 16.9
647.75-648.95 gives 17.2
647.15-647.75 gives 17.4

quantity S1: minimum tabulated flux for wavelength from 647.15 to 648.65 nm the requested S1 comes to 17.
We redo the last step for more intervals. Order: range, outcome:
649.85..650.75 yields 16.4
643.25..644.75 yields 16.6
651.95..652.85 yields 16.1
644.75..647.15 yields 16.2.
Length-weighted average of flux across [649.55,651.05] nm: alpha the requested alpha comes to 16.3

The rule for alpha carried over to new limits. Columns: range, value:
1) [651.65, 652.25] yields 16.1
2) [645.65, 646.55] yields 17.5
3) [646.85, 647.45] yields 17.4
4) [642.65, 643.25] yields 17.3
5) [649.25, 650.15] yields 16.2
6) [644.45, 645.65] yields 16.4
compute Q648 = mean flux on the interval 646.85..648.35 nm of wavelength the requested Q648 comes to 17.3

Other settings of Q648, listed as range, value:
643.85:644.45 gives 17.2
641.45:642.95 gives 17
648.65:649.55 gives 16.8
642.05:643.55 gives 17.3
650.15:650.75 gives 16.4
